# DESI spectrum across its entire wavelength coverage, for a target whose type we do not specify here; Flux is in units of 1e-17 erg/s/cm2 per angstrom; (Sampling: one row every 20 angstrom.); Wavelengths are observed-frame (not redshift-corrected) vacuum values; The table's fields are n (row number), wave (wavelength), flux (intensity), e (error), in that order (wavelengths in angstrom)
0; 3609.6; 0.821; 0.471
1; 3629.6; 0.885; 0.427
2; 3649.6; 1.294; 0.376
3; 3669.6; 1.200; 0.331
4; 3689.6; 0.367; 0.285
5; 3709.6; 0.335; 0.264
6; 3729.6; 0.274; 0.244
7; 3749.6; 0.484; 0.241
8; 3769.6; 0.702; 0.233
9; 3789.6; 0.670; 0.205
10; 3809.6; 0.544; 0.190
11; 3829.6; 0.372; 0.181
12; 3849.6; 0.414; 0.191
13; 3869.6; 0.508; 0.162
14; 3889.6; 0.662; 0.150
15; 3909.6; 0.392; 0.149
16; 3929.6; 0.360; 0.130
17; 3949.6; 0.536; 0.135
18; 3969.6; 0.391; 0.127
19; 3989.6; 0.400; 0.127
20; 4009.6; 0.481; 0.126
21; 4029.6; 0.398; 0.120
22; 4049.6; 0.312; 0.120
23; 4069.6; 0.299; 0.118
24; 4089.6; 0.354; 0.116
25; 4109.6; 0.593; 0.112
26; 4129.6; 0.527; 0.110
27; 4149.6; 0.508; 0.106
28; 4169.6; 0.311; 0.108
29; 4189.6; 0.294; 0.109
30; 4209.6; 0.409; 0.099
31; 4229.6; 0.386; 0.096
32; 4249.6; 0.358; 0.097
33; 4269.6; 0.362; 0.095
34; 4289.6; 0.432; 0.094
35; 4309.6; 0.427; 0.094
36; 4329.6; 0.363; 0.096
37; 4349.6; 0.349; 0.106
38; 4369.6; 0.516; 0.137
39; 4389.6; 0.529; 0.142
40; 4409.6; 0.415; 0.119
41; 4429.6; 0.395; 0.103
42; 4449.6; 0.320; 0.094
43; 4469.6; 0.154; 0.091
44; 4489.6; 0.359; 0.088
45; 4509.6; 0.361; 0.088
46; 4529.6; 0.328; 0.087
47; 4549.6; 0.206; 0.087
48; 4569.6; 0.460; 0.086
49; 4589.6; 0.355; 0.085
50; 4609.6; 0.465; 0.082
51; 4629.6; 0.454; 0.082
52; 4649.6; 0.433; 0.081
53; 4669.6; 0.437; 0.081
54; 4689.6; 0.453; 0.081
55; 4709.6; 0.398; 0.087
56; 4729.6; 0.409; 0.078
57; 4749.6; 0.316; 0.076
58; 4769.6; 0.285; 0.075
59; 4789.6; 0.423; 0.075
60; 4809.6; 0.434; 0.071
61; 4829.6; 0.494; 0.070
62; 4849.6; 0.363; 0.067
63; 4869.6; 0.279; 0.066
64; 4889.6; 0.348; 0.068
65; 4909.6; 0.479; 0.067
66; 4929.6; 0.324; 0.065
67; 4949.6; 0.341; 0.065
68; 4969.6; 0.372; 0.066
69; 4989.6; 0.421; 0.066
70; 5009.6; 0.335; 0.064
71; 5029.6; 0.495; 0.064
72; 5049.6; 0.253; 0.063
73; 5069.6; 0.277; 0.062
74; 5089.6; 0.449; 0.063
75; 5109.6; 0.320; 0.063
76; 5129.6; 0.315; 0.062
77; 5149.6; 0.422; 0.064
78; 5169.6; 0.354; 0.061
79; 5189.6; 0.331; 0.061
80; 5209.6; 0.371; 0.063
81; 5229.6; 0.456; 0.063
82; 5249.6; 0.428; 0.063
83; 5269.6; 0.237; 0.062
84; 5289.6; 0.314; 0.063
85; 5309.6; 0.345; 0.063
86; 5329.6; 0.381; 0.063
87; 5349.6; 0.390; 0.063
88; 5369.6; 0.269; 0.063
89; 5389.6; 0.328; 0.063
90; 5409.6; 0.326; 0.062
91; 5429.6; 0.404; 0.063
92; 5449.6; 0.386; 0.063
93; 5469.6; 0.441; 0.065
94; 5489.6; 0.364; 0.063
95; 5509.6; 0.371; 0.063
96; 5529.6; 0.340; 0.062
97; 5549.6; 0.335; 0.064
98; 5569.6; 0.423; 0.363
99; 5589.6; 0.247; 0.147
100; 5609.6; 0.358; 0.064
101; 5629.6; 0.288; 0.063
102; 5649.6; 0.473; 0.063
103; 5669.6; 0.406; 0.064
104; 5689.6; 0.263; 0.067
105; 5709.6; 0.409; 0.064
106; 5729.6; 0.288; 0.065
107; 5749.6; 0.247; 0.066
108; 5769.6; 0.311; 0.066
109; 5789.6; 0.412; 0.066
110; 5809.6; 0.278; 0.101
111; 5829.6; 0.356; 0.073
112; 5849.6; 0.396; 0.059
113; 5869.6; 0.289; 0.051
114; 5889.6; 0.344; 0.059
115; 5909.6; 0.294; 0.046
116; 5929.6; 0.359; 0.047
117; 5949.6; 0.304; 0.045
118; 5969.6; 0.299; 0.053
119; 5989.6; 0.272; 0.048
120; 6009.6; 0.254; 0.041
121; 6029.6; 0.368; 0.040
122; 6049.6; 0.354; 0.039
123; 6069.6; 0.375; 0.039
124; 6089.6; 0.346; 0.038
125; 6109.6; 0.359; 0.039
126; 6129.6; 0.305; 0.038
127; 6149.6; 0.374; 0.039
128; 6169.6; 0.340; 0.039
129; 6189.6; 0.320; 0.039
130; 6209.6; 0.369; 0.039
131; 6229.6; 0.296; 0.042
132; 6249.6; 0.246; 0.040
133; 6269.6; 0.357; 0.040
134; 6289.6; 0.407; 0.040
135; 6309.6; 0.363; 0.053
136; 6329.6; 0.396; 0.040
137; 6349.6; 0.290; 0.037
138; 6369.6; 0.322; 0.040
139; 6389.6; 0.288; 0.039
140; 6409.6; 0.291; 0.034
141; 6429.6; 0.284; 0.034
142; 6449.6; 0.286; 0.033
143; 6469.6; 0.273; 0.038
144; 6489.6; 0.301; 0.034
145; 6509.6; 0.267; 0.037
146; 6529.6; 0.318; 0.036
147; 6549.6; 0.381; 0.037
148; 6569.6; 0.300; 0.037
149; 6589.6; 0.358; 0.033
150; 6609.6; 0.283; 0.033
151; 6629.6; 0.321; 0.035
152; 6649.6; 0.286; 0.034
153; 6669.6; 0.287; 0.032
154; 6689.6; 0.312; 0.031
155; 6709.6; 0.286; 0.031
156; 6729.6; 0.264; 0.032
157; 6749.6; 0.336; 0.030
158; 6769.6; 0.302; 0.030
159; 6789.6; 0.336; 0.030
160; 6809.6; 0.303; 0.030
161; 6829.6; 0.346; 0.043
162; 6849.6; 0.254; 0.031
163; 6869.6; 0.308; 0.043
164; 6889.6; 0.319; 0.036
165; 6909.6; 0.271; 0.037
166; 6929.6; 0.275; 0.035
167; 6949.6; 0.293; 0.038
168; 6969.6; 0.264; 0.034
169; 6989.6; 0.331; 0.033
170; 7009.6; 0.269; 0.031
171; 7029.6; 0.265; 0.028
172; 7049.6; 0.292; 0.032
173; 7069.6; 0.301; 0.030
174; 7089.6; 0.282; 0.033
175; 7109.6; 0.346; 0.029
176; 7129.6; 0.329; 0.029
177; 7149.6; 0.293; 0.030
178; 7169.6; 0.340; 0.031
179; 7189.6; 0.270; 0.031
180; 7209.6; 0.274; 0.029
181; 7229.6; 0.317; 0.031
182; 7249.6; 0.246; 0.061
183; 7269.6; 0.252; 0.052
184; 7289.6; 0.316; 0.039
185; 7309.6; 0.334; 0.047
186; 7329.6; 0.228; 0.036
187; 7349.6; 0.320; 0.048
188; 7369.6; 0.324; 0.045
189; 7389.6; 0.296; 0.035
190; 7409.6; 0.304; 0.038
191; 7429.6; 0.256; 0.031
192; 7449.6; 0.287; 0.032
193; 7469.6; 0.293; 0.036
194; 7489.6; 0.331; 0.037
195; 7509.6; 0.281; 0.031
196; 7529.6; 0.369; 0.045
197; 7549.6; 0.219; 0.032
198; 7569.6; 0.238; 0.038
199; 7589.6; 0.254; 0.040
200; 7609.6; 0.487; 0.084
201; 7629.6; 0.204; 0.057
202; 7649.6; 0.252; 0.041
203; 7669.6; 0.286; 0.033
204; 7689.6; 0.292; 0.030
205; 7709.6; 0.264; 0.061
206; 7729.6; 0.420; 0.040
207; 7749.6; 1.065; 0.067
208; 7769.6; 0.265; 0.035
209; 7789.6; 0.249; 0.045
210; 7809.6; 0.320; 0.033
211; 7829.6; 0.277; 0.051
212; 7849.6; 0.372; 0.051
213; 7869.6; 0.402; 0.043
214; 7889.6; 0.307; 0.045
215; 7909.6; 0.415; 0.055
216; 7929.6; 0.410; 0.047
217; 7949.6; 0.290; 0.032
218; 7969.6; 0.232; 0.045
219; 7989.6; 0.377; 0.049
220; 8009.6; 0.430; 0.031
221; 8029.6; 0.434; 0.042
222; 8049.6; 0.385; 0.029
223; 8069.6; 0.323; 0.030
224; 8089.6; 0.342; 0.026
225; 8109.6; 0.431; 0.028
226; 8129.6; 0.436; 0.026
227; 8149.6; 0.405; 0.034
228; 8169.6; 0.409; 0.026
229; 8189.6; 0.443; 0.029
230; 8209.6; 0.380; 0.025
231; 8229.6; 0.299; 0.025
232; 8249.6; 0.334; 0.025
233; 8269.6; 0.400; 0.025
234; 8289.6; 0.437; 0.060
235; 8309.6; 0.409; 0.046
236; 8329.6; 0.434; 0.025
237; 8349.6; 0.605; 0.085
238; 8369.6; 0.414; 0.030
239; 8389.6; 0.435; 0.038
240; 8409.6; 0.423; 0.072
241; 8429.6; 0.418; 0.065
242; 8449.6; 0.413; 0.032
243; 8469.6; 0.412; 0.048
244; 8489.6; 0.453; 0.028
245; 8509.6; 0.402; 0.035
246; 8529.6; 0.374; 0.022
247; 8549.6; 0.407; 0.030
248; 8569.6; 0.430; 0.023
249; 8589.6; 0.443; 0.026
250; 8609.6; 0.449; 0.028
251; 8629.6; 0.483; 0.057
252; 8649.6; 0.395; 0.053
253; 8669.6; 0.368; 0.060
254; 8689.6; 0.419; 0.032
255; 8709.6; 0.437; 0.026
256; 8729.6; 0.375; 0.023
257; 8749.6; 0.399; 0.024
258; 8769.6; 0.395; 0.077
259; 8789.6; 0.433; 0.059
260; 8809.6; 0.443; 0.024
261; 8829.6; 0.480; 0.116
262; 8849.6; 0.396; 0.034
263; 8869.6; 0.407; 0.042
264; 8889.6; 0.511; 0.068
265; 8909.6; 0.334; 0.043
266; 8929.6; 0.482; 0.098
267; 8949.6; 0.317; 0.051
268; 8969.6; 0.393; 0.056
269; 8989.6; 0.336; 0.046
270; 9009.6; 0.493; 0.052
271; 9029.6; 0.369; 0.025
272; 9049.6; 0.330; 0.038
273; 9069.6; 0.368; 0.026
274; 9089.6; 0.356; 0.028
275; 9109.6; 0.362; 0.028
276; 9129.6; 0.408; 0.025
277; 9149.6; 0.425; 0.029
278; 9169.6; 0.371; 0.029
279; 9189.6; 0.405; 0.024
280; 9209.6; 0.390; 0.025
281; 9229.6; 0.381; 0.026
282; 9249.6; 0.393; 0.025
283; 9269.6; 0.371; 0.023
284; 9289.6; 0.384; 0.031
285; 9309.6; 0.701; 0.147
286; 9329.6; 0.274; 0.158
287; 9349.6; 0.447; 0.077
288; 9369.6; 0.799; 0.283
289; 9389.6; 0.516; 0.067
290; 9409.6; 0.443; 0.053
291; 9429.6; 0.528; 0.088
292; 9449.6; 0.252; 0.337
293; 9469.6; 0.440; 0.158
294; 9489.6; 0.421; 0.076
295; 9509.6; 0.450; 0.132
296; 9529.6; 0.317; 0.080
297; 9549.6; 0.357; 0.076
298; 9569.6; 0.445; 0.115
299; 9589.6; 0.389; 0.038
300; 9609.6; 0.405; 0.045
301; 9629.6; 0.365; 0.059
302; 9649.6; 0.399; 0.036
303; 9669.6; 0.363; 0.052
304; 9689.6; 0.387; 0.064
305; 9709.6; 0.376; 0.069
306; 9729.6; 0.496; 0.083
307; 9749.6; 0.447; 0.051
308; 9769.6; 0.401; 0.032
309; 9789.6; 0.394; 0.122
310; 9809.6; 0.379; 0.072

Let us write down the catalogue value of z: 1.077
